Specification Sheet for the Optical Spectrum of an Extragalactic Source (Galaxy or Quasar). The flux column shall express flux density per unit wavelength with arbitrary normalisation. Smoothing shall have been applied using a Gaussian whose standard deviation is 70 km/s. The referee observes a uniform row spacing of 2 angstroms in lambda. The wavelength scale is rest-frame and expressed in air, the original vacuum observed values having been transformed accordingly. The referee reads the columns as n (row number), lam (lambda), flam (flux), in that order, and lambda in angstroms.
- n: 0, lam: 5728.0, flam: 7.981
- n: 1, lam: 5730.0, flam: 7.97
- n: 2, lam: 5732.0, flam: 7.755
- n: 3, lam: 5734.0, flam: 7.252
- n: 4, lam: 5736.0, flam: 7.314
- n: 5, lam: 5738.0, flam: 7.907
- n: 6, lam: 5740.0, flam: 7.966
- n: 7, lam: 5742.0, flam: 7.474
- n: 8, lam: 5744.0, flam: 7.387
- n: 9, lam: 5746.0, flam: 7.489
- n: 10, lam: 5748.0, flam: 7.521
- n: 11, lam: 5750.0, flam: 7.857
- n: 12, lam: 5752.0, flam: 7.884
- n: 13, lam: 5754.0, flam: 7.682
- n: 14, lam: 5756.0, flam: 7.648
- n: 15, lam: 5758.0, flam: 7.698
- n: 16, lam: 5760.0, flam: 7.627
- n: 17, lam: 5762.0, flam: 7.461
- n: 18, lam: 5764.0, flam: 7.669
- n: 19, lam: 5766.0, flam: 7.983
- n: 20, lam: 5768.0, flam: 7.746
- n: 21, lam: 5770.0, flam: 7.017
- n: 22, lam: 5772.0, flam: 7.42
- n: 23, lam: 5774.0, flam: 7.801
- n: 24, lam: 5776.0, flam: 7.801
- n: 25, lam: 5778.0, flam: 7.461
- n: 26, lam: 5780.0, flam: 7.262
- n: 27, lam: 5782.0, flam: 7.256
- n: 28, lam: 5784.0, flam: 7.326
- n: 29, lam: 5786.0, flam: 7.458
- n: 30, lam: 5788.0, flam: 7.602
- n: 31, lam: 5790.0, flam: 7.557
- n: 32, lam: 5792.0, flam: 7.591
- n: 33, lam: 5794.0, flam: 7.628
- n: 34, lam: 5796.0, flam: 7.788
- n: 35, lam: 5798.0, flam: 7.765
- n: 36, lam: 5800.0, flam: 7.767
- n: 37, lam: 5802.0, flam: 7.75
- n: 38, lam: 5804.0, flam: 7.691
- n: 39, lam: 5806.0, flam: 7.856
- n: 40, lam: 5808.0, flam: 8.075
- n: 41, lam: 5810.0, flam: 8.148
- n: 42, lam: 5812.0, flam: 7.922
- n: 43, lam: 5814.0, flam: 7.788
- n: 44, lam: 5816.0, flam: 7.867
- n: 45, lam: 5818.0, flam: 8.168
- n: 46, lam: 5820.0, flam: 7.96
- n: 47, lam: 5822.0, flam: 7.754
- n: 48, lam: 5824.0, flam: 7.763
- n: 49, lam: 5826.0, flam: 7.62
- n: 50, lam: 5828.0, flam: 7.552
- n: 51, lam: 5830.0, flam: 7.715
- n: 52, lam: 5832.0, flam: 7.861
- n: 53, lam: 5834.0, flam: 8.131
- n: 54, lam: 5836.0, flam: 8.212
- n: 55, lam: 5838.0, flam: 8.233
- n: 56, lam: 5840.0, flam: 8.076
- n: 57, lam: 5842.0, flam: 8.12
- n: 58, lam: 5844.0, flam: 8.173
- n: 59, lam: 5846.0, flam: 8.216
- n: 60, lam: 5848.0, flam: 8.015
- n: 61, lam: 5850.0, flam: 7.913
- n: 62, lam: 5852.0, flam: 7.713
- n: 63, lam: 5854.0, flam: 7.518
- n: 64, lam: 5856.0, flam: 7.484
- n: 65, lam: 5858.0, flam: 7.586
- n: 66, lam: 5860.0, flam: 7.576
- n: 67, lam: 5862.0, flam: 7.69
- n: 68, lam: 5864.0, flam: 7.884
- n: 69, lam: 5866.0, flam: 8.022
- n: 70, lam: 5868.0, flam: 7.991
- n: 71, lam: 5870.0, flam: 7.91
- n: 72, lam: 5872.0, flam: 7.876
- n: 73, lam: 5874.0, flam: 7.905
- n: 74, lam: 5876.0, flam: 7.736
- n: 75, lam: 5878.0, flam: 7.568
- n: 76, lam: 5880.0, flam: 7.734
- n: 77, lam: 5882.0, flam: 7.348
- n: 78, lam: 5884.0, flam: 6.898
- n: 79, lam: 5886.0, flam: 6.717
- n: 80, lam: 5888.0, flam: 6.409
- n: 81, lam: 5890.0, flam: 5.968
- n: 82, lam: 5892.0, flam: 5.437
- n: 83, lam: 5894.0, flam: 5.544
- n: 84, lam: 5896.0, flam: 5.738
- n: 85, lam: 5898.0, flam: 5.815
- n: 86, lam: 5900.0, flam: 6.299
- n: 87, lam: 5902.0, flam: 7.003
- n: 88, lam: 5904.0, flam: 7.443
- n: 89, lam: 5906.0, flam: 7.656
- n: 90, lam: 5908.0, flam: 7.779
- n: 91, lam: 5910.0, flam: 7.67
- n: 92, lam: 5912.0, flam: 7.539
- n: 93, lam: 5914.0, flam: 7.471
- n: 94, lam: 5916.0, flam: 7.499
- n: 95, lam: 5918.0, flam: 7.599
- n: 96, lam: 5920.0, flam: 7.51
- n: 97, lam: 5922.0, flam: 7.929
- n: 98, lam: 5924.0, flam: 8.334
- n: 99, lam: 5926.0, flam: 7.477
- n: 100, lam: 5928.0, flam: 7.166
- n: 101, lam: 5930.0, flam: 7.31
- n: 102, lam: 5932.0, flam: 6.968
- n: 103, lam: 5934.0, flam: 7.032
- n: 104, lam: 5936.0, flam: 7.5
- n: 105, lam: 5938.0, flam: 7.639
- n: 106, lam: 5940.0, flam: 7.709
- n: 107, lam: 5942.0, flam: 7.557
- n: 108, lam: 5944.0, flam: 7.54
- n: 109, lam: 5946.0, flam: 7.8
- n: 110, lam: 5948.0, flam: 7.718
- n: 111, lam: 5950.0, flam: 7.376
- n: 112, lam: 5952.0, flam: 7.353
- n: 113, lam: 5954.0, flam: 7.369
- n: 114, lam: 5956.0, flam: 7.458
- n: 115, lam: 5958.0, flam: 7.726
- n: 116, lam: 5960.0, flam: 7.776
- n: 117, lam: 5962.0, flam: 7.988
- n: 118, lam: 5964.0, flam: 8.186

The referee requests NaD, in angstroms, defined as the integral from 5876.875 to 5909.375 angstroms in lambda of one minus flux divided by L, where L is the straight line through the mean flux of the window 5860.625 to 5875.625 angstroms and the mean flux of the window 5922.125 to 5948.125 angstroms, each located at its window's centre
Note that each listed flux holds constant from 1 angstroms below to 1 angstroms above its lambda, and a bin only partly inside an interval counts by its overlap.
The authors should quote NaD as 4.30 angstroms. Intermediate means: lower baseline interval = 7.88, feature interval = 6.72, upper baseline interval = 7.53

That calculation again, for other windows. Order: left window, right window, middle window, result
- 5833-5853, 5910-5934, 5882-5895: 2.5 angstroms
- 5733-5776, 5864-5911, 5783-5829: -2.2 angstroms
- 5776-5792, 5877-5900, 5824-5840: -2.1 angstroms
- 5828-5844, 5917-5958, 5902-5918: 0.2 angstroms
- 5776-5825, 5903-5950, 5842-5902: 2.8 angstroms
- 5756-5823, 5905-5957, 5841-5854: -0.6 angstroms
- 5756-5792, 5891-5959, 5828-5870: -2.8 angstroms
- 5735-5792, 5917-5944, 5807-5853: -2.4 angstroms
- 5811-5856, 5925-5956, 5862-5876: -0.3 angstroms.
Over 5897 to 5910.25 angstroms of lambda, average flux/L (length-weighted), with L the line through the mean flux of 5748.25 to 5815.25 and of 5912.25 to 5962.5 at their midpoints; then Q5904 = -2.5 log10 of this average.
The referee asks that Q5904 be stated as 0.076 mag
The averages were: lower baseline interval 7.67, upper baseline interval 7.55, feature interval 7.06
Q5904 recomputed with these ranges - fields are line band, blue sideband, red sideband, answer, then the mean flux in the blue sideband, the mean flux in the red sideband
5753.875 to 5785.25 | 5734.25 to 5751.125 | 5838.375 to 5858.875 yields 0.02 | 7.6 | 7.89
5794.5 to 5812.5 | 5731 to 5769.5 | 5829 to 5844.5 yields 0.01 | 7.64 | 8.06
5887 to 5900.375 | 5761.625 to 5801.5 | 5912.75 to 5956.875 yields 0.27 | 7.57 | 7.51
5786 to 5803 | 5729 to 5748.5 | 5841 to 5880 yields 0.01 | 7.61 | 7.83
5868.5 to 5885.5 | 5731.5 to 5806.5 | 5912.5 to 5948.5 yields -0.01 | 7.61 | 7.54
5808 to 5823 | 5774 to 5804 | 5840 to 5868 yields -0.04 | 7.58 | 7.85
